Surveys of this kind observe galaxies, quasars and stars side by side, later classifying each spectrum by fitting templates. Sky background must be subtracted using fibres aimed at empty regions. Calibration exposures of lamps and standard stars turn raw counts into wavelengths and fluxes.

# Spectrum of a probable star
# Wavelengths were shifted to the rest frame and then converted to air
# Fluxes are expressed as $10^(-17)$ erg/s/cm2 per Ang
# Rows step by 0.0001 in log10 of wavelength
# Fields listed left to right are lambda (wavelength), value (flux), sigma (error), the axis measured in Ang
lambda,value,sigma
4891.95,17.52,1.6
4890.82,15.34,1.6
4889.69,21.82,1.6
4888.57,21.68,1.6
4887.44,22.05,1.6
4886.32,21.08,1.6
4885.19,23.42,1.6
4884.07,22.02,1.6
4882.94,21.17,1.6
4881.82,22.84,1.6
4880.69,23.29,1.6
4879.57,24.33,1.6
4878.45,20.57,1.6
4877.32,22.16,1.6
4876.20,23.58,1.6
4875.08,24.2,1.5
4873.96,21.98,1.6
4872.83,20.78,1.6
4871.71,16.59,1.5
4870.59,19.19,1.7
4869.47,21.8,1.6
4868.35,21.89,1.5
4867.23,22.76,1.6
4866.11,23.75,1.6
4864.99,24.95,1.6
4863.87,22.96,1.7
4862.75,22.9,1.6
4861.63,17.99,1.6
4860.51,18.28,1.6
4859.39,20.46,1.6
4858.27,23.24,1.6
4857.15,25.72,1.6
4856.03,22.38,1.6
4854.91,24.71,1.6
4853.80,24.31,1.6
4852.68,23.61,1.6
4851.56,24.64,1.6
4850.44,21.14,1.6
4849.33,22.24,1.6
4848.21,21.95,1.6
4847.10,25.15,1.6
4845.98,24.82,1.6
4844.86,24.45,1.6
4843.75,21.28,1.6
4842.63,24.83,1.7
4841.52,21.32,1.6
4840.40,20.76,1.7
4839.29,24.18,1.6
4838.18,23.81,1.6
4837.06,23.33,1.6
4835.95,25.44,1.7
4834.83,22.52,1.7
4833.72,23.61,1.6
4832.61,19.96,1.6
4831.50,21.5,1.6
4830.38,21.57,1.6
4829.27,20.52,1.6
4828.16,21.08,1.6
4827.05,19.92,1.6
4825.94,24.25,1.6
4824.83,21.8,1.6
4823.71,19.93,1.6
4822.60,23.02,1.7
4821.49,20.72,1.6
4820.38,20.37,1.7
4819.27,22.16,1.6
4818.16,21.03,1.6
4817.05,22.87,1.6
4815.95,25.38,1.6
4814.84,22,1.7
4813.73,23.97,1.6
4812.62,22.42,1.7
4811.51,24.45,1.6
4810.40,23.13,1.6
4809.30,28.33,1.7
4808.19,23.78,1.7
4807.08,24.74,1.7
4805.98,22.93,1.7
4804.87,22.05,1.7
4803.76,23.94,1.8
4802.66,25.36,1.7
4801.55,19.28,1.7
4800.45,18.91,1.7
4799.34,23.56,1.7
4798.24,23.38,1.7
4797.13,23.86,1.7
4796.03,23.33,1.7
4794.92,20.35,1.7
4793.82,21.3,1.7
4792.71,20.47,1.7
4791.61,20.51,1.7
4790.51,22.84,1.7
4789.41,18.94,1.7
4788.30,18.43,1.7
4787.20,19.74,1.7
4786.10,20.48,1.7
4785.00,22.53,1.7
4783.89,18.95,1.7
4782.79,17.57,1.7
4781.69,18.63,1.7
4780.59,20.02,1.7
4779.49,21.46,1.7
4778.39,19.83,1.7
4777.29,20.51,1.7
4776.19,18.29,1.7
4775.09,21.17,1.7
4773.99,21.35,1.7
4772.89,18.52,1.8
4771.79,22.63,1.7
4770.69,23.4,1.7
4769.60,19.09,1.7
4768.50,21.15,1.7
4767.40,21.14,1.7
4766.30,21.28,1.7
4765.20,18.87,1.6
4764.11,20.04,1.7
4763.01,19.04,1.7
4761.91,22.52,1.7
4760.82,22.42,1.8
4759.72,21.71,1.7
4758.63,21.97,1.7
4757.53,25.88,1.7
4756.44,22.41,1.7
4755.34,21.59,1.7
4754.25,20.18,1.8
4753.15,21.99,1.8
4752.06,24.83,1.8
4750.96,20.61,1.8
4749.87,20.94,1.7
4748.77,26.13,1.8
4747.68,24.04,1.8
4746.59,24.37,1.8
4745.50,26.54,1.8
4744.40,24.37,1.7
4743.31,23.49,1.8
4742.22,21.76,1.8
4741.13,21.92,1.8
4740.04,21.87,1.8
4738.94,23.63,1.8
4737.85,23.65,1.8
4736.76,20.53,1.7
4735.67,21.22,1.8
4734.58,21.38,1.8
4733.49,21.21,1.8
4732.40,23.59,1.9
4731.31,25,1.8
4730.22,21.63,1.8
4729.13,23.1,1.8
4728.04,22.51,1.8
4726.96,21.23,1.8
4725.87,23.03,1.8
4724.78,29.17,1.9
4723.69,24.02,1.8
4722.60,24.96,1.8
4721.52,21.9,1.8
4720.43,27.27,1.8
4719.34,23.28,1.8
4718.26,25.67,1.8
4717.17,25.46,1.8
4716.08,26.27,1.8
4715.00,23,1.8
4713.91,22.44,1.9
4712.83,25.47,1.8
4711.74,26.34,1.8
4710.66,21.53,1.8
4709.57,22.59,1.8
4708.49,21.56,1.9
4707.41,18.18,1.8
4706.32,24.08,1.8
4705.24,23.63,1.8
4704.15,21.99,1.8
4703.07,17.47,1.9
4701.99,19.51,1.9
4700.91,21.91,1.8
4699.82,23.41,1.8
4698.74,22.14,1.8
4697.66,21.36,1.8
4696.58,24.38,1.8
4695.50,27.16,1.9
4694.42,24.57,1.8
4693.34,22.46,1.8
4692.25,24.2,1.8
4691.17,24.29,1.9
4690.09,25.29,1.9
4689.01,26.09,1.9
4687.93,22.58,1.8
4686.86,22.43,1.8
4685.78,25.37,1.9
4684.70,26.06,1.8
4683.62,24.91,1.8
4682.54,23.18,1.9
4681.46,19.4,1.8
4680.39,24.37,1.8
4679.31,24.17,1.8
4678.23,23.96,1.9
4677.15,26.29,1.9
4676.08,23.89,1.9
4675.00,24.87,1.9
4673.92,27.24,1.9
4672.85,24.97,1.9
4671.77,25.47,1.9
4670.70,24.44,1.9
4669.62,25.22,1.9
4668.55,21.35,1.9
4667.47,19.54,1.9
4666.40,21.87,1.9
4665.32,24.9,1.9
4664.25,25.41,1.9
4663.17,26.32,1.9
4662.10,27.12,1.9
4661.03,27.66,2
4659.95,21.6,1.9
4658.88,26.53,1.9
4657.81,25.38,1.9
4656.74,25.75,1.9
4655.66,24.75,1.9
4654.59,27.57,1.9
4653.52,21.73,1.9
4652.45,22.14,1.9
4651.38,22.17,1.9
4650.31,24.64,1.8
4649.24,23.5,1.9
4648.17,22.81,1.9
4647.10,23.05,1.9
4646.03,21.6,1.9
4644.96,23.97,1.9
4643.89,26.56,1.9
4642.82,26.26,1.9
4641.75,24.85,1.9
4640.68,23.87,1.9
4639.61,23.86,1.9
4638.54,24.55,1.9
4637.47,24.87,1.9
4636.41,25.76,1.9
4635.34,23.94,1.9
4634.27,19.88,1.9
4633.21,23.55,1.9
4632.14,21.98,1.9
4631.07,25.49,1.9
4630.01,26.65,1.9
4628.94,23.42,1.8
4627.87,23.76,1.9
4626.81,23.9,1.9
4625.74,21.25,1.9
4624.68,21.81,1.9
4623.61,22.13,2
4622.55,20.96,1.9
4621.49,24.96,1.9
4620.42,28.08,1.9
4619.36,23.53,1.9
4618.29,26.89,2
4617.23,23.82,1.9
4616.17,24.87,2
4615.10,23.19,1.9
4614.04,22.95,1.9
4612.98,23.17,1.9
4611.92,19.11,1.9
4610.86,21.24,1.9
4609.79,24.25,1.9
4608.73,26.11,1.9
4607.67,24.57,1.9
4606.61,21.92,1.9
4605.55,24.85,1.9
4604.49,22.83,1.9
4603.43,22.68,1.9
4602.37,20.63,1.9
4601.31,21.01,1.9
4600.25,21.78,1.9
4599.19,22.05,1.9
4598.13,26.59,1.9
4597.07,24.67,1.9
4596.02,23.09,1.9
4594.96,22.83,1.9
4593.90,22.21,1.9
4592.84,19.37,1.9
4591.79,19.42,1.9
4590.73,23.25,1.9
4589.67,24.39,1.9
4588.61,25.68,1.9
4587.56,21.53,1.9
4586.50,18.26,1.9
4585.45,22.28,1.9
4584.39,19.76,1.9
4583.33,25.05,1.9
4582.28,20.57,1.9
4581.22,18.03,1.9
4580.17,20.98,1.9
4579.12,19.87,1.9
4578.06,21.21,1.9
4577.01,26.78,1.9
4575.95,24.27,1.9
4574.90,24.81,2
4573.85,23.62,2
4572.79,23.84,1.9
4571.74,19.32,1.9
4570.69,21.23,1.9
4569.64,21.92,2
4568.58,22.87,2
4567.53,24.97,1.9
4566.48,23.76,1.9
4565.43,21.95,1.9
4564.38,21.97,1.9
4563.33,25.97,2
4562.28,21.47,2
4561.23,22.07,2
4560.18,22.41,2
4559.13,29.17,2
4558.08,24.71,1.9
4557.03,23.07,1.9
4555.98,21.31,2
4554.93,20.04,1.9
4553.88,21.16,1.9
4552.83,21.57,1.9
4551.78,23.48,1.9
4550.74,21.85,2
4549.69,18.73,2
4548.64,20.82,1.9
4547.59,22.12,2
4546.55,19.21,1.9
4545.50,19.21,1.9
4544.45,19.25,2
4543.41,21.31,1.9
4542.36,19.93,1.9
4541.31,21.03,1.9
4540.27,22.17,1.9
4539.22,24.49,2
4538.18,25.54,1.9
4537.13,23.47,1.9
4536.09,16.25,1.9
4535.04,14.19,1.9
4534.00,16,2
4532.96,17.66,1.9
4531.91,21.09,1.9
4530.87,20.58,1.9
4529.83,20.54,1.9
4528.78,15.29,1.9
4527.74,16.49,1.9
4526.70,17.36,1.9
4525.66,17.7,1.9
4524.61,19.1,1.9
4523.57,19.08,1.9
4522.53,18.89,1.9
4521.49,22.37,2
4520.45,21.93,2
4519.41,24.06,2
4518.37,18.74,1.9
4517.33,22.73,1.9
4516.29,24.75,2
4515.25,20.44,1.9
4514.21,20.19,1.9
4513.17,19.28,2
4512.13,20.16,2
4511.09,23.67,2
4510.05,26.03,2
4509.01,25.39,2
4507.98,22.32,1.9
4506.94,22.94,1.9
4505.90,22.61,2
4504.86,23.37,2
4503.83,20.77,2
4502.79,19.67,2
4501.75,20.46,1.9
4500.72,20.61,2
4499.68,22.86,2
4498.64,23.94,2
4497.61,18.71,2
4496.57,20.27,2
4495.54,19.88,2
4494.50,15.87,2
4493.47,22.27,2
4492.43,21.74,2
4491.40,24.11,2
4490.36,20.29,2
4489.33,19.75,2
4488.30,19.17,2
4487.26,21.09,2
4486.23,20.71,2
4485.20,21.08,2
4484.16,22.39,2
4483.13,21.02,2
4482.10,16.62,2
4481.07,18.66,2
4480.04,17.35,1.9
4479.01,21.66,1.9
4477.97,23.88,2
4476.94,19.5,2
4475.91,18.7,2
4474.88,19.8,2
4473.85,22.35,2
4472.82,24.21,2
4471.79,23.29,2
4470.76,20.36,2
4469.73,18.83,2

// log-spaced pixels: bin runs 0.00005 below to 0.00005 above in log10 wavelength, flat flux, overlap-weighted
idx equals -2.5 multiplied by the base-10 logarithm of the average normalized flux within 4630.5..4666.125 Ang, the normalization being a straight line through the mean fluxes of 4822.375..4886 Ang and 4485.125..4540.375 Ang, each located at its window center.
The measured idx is -0.14 mag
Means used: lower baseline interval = 20.7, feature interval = 24.3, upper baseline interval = 22.4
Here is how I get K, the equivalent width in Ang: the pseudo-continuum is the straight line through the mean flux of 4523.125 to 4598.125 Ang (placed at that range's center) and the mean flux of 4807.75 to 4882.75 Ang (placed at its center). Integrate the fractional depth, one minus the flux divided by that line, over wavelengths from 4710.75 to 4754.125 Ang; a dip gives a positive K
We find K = -2.8 Ang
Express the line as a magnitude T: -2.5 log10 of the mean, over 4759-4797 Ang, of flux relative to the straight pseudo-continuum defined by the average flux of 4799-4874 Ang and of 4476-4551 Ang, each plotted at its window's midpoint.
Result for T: 0.08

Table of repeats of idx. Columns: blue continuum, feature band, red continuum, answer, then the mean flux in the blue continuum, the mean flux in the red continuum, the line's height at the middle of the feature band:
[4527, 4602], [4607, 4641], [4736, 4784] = -0.10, 21.7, 21.7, 21.7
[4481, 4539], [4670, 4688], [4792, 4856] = -0.12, 20.6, 22.7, 21.7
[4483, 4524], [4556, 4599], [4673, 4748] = -0.03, 21.4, 23.5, 22.2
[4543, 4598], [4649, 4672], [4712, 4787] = -0.10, 22.2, 22.3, 22.3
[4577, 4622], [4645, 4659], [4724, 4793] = -0.07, 22.8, 21.7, 22.4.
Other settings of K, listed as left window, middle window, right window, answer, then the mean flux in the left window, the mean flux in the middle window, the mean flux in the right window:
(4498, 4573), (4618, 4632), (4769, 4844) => -1.60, 21.3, 23.9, 21.8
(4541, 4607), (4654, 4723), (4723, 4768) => -4.61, 22.2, 24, 22.6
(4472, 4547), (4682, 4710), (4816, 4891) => -2.08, 20.7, 23.1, 22.2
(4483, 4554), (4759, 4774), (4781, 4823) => 0.62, 20.8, 20.9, 22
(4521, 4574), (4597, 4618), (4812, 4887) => -1.80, 21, 23.1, 22.4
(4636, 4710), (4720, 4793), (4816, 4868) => 4.13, 23.9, 21.9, 22.5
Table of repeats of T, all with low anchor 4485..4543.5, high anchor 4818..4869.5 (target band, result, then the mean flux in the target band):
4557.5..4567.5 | -0.136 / 23.8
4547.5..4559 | -0.051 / 21.9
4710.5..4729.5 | -0.119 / 24.3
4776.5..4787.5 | 0.114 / 19.9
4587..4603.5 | -0.070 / 22.6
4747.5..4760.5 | -0.032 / 22.6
